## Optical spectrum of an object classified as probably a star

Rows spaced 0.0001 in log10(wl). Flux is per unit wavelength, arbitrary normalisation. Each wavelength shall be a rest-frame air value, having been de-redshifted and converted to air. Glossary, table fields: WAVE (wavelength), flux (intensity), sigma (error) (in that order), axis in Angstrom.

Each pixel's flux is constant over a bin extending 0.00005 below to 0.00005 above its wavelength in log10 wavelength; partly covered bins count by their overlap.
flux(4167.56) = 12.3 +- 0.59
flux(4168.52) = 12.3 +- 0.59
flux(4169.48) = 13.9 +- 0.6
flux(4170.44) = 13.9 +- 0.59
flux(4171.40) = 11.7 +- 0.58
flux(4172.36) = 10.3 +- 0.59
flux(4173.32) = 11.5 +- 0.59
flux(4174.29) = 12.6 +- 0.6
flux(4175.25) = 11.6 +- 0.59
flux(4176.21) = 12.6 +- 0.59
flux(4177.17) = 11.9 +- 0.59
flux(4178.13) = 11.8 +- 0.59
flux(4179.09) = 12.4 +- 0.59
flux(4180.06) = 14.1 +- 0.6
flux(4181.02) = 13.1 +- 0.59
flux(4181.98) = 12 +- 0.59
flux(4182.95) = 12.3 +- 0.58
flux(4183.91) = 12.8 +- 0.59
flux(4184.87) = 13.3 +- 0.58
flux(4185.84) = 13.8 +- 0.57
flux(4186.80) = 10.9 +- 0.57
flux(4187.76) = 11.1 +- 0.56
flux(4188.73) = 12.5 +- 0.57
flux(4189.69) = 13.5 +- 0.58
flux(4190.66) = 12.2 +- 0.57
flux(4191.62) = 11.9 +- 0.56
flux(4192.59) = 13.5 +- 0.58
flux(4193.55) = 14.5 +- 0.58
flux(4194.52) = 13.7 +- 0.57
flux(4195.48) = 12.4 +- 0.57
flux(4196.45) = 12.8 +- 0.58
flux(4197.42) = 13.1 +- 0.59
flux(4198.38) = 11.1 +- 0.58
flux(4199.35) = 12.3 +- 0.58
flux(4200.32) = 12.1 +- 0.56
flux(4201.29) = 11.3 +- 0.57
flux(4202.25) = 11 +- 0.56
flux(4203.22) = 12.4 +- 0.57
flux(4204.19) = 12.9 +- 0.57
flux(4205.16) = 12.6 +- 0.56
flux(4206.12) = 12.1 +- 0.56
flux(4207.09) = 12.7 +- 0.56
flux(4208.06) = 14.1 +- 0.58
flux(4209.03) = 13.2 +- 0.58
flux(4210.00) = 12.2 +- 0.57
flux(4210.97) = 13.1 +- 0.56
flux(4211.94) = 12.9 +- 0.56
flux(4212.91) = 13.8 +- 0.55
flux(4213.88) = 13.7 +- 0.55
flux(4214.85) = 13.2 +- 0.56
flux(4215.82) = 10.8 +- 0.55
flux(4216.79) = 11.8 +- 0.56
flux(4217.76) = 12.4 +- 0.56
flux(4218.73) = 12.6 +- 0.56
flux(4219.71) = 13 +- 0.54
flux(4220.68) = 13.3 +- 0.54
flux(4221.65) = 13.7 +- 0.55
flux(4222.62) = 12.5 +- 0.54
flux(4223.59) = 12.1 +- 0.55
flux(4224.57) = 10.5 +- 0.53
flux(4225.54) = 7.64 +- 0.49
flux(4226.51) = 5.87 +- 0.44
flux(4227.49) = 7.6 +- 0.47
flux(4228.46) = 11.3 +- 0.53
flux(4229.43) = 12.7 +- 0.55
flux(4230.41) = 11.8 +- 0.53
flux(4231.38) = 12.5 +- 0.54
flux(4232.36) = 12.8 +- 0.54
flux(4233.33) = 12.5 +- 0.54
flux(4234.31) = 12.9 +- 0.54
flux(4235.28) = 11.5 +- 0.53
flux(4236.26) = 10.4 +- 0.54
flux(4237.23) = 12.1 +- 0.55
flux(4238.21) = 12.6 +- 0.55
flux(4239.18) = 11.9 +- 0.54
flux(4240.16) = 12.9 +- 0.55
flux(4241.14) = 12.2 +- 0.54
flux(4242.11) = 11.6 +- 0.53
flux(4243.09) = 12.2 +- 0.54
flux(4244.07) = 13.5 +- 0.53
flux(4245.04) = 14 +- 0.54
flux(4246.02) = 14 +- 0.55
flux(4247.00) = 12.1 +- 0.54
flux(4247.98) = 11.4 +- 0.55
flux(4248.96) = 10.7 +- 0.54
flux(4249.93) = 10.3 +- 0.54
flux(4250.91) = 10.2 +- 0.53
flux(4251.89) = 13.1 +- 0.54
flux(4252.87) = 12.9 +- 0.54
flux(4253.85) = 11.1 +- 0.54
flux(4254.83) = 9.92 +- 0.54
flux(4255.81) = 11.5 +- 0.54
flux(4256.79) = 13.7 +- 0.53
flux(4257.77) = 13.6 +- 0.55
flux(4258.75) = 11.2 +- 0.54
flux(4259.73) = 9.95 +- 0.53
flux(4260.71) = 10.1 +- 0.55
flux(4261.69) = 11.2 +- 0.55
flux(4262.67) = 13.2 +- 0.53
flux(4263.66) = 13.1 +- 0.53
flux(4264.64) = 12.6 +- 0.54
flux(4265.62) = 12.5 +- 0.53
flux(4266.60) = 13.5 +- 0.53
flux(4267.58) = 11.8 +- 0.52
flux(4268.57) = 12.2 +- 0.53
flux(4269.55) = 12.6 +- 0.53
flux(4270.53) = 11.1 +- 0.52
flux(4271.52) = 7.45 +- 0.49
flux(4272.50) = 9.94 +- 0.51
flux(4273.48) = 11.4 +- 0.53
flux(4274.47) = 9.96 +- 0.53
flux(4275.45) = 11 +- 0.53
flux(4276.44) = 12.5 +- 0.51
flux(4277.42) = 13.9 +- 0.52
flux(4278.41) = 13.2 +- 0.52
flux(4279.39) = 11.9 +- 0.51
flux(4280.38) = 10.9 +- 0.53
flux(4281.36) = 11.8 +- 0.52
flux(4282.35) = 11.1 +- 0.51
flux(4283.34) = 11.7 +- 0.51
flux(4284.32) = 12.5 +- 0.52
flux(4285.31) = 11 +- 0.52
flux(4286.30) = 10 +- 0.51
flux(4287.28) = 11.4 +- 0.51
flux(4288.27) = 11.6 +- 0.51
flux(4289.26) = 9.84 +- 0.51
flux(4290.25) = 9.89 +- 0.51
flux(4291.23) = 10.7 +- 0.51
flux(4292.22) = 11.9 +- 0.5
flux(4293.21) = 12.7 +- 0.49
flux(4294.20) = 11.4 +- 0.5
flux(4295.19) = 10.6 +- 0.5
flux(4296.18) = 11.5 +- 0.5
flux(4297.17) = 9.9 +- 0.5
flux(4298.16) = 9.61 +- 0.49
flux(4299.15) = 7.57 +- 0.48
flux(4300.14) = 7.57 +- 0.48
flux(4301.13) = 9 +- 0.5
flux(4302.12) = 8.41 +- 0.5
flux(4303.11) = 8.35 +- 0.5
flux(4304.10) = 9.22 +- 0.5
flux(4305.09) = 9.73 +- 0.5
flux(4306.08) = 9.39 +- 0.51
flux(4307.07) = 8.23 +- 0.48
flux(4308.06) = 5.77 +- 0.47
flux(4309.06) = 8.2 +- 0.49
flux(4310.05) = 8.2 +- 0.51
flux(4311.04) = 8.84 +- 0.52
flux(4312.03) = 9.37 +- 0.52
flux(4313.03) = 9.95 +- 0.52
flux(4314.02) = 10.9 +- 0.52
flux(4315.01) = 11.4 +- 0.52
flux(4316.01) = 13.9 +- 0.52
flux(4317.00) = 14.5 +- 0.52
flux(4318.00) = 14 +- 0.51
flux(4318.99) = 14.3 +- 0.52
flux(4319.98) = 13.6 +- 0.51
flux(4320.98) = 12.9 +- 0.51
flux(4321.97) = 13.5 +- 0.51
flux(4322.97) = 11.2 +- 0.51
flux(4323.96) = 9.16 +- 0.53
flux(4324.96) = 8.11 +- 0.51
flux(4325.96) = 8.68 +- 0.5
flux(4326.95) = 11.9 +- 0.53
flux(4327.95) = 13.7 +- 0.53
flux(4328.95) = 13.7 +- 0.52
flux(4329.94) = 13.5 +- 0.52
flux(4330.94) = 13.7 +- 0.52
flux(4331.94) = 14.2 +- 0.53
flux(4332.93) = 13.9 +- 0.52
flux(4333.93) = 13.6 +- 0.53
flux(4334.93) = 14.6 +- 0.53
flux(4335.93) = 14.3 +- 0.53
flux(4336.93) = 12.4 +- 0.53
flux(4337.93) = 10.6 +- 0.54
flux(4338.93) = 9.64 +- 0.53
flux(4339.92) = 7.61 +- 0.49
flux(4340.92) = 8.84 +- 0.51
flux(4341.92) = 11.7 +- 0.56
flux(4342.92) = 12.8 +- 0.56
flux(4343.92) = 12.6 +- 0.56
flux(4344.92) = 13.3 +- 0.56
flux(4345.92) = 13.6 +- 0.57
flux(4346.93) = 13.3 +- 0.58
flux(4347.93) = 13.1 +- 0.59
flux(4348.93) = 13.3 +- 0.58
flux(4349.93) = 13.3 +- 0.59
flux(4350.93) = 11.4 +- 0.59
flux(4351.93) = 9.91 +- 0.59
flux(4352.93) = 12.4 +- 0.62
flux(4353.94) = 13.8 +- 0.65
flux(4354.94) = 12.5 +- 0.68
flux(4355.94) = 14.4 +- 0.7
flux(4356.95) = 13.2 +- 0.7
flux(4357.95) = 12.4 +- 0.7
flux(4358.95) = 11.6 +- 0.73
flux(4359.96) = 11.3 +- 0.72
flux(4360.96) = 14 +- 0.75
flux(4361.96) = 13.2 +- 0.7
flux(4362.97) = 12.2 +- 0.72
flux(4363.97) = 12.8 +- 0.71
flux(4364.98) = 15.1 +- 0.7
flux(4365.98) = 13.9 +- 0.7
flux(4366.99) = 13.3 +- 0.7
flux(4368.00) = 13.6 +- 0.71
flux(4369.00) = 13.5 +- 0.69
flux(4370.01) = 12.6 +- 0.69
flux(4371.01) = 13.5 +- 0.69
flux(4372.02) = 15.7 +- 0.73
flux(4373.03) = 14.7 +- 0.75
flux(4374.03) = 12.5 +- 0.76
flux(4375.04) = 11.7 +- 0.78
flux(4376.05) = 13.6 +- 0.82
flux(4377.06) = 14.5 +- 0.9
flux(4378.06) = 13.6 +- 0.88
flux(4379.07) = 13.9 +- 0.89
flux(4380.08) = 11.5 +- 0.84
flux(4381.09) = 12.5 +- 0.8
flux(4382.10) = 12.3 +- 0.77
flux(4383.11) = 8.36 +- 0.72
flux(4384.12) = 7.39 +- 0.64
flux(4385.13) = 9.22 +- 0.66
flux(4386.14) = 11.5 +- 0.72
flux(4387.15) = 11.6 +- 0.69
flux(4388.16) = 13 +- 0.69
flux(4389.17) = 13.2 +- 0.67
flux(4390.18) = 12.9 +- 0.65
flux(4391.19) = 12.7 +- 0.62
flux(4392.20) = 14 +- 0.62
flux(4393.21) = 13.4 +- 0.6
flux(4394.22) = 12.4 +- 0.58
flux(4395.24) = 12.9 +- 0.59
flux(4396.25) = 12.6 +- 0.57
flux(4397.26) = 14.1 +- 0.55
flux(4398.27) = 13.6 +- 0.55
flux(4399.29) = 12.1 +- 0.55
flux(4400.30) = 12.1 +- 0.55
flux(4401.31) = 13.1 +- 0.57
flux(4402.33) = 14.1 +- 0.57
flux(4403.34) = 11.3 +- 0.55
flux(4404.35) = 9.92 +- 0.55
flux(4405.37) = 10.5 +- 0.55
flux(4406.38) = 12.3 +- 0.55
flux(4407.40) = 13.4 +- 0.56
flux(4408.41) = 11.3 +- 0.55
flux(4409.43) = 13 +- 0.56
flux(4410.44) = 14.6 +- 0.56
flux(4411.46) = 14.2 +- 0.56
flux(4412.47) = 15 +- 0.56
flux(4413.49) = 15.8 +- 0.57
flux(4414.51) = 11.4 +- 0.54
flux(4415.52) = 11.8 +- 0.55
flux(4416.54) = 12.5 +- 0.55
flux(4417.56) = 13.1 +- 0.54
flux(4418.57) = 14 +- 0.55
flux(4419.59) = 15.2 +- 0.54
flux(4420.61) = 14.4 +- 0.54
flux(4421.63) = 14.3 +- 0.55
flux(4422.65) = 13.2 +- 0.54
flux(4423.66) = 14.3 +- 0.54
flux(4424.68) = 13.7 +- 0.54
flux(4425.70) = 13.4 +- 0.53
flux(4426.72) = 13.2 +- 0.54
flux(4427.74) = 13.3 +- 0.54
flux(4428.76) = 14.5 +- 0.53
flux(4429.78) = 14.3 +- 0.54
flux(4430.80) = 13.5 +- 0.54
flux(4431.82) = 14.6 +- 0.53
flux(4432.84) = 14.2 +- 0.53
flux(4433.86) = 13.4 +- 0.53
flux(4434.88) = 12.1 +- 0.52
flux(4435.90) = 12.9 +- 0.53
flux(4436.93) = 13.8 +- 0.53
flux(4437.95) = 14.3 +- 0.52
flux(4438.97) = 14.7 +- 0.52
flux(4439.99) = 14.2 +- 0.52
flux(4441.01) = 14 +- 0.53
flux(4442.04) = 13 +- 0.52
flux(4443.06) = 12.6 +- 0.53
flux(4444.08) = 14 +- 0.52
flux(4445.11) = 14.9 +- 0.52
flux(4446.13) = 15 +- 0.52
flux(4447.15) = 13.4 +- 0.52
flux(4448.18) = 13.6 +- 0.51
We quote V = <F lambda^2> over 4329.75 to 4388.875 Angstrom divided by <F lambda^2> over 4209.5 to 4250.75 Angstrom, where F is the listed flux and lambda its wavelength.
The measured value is 1.12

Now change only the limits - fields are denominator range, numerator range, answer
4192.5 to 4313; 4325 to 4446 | 1.20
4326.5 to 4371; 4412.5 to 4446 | 1.12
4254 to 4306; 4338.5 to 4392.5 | 1.18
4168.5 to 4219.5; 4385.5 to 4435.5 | 1.16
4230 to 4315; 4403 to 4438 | 1.28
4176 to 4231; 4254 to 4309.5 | 0.92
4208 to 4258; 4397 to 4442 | 1.21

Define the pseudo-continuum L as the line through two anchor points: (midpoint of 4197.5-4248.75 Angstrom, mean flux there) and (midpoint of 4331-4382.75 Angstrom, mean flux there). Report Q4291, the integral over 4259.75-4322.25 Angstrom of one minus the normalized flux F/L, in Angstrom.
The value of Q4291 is 7.5 Angstrom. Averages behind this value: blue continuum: 12.1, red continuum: 12.8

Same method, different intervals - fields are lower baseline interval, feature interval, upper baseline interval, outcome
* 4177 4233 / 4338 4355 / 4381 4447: 1.2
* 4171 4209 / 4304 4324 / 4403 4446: 3.3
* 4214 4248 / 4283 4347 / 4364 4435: 7.0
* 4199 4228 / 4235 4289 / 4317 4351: 1.7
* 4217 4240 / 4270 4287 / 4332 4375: 1.1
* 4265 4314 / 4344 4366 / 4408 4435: -1.5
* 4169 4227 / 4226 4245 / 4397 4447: 1.3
